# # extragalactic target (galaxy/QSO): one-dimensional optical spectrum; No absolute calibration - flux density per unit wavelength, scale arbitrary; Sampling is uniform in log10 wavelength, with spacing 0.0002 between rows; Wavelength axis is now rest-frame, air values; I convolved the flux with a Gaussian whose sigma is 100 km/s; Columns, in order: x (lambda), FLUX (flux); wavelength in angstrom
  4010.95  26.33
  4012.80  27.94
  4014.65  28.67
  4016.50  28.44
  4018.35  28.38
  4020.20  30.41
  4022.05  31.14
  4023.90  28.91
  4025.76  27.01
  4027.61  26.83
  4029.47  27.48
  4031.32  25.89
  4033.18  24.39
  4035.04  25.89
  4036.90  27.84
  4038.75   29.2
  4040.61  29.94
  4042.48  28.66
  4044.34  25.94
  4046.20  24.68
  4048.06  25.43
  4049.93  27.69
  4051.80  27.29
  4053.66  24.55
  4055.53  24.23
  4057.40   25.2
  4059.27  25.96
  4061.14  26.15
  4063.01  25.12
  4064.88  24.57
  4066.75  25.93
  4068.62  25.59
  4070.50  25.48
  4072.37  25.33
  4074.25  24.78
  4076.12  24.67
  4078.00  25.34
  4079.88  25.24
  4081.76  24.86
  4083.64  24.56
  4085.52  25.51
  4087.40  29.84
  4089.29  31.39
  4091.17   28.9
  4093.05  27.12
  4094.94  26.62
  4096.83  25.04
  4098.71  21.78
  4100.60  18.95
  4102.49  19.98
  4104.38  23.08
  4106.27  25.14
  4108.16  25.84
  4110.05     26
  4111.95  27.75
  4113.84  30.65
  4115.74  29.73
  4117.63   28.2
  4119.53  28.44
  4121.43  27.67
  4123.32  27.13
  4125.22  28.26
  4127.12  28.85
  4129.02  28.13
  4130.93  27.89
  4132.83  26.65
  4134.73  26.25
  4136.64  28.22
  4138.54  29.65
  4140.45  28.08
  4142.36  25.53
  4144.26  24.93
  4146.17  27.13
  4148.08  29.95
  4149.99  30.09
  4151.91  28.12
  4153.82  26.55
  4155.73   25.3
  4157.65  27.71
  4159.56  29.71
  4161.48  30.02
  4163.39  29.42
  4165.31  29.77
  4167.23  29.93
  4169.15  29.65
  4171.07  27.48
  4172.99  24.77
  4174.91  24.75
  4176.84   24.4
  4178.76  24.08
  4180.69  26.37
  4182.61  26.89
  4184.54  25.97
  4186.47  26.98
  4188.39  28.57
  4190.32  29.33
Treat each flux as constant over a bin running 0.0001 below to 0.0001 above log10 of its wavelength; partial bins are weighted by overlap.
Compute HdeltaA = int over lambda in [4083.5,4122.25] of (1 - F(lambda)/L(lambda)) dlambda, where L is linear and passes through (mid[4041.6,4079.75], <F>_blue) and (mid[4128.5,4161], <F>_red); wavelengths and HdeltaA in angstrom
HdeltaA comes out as 0.46 angstrom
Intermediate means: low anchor 25.6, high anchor 27.7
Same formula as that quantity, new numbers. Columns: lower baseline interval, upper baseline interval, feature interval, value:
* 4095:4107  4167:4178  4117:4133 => -2.7 angstrom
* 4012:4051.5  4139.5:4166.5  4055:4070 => 1.3 angstrom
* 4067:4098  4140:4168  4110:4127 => -0.7 angstrom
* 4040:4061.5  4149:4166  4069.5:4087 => 1.0 angstrom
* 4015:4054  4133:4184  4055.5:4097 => 2.2 angstrom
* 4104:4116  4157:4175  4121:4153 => -0.1 angstrom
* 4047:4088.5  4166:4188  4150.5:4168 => -1.4 angstrom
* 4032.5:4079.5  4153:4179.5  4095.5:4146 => 0.7 angstrom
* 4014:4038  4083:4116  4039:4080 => 1.6 angstrom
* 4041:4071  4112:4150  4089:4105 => 1.5 angstrom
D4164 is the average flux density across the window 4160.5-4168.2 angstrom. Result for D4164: 29.8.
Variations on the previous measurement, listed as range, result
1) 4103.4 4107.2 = 24.1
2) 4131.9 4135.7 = 26.4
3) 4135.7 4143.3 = 27.9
